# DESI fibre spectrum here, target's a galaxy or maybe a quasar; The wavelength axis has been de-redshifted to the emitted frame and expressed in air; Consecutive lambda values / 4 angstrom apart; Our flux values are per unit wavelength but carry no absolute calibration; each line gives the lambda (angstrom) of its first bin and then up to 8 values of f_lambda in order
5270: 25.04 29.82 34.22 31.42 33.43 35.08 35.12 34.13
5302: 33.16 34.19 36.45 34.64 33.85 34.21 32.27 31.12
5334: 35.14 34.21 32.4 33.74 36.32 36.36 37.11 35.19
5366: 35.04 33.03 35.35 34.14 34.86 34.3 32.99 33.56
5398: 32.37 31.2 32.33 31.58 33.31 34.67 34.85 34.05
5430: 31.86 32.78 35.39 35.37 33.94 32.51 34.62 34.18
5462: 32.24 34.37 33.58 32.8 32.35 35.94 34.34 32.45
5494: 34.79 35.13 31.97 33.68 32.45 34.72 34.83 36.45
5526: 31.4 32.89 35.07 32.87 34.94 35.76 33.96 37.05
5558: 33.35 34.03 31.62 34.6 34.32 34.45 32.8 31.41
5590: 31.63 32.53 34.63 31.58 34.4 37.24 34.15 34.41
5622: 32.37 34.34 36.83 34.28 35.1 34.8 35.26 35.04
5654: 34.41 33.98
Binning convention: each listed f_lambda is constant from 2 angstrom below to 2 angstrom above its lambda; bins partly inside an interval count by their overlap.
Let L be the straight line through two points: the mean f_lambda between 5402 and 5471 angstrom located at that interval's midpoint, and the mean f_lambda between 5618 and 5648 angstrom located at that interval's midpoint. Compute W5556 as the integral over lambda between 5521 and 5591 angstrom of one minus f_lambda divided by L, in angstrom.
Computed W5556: 0.9 angstrom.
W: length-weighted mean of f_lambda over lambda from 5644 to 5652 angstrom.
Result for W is 35.1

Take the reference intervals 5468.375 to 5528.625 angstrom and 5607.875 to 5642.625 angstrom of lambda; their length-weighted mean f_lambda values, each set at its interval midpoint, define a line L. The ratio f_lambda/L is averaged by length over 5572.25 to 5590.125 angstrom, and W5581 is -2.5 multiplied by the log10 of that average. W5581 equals 0.05 mag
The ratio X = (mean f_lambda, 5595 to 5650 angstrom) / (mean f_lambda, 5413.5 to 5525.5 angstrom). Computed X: 1.0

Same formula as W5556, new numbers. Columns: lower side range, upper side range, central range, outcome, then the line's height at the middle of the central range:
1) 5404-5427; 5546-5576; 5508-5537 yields 0.1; 34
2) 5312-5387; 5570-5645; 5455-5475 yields 0.4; 34.2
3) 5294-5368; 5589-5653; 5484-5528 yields 0.7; 34.4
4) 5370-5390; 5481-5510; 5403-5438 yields 0.9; 34.2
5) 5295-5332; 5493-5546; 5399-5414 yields 0.9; 33.9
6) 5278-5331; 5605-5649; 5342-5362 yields -0.9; 34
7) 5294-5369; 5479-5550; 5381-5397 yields 0.3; 34.3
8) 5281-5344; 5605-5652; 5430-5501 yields 1.0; 34.3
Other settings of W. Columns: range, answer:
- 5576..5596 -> 32.6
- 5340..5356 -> 34.7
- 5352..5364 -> 36.2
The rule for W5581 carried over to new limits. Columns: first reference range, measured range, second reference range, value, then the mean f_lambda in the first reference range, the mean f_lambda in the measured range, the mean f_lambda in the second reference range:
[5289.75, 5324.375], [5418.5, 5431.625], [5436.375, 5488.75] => 0.01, 34.5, 33.8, 33.9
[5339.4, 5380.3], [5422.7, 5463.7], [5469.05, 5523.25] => 0.02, 34.9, 33.7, 33.9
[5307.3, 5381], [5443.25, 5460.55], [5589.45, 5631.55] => 0.02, 34.5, 33.8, 34.1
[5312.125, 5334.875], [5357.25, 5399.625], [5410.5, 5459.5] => -0.02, 33.5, 34.3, 33.9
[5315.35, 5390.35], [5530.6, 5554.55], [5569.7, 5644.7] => -0.02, 34.3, 34.7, 34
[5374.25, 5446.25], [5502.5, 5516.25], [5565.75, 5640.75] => 0.01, 33.6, 33.5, 33.9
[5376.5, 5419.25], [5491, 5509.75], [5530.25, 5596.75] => 0.00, 33.2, 33.7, 33.8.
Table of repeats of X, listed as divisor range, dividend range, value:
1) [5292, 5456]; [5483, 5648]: 1.00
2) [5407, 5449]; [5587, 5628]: 1.00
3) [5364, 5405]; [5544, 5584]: 1.02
